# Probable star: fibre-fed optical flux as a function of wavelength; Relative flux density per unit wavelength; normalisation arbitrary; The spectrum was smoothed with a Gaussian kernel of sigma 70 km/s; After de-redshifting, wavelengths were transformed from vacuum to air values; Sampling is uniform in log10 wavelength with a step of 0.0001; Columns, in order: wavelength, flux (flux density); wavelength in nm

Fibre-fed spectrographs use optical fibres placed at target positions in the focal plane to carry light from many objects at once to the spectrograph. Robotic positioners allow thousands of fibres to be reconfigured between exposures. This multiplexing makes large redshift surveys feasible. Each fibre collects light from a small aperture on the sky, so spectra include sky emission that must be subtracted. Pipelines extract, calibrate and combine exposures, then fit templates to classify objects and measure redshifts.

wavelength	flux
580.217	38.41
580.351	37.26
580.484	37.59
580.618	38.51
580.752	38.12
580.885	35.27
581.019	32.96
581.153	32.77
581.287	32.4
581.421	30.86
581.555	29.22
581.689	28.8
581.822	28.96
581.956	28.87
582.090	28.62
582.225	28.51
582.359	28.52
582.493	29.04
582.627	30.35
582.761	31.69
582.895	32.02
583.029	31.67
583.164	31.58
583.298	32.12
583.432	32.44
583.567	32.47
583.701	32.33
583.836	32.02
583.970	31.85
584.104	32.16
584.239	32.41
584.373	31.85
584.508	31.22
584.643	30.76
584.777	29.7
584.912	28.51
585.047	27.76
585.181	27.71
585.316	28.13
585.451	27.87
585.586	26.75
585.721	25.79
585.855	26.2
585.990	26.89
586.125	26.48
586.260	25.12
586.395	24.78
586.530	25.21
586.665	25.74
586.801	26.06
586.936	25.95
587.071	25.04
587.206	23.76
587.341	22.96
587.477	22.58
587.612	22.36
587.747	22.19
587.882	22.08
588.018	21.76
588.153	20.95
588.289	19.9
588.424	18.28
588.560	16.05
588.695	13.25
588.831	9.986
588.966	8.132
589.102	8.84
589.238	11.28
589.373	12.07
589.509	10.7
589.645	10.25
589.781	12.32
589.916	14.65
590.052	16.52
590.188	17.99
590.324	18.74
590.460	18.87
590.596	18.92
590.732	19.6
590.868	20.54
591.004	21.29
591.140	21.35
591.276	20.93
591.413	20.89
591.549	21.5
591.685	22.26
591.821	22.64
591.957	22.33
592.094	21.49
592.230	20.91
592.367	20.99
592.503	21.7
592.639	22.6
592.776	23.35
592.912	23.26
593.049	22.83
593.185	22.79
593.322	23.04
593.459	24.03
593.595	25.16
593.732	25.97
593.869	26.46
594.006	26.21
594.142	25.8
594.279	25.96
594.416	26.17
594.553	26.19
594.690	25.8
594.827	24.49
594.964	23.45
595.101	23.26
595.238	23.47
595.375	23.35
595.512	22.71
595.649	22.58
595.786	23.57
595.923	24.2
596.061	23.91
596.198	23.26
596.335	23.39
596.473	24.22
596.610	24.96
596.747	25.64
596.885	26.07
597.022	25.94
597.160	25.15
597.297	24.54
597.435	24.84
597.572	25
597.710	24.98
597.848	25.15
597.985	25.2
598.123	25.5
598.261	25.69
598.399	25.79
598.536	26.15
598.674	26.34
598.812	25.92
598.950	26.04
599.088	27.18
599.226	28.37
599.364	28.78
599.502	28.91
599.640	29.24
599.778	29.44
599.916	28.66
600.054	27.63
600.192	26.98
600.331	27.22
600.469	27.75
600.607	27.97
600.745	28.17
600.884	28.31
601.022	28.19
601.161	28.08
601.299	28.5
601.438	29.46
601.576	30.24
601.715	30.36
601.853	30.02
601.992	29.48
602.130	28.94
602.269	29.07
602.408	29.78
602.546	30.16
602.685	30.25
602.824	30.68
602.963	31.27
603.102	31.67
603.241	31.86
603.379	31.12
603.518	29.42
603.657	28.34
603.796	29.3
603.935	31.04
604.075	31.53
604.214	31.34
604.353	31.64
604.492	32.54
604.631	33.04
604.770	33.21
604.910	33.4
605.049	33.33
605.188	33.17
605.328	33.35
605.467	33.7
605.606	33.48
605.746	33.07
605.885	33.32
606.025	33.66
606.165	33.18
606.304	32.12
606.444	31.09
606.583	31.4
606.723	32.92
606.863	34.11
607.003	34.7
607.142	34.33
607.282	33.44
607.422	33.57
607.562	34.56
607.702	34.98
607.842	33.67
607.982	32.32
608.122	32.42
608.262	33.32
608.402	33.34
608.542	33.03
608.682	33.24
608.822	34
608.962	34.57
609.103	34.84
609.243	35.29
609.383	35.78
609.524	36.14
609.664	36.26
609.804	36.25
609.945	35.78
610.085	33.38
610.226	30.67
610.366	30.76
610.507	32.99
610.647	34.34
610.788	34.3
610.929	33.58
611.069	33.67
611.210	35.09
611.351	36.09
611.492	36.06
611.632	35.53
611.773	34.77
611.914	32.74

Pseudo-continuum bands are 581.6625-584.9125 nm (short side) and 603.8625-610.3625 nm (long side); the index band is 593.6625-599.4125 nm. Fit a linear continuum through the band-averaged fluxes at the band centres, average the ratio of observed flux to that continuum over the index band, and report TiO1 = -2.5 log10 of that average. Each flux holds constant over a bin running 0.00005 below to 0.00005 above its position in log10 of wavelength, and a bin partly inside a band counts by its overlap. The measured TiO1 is 0.270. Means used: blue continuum 30.8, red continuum 33.4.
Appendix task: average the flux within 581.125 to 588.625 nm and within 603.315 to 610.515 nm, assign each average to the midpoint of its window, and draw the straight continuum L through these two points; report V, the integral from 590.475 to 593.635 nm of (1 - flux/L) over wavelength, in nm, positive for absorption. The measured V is 0.81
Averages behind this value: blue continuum 27.6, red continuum 33.1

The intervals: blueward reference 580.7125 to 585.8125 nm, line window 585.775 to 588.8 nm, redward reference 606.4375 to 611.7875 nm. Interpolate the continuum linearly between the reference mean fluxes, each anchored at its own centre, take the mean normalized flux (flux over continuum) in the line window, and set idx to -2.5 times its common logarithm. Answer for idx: 0.34 mag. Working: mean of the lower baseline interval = 30.6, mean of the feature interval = 22.7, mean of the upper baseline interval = 34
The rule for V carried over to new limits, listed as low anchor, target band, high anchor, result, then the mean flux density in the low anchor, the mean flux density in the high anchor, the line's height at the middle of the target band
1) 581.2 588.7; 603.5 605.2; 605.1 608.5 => 0.05 nm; 27.4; 33.3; 32.6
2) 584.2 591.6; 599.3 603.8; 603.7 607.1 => 0.14 nm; 21.5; 32.6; 30.2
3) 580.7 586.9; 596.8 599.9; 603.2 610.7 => 0.53 nm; 29.7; 33.1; 31.9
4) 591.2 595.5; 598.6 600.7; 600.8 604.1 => 0.01 nm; 23.5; 29.8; 27.9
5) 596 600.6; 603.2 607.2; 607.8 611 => -0.17 nm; 26.2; 33.9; 31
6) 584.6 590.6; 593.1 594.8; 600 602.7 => -0.04 nm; 21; 28.8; 24.6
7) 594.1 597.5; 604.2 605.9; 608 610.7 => -0.11 nm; 24.5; 34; 31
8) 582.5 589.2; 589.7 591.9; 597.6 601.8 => 0.59 nm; 25.7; 27.5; 26.3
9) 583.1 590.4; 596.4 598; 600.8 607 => 0.17 nm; 23.3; 31.3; 28.2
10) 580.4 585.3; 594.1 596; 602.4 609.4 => 0.46 nm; 31.4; 32.7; 32.1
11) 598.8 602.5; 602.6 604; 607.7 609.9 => 0.00 nm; 28.5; 34.3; 30.4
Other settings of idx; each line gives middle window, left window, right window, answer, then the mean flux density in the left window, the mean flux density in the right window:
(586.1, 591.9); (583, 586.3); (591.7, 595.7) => 0.361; 29.7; 23.7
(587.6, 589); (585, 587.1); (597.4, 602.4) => 0.436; 26.4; 27.6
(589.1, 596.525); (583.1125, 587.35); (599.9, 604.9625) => 0.335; 28.5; 29.9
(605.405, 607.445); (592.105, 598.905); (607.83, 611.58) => -0.043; 24.4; 34.1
